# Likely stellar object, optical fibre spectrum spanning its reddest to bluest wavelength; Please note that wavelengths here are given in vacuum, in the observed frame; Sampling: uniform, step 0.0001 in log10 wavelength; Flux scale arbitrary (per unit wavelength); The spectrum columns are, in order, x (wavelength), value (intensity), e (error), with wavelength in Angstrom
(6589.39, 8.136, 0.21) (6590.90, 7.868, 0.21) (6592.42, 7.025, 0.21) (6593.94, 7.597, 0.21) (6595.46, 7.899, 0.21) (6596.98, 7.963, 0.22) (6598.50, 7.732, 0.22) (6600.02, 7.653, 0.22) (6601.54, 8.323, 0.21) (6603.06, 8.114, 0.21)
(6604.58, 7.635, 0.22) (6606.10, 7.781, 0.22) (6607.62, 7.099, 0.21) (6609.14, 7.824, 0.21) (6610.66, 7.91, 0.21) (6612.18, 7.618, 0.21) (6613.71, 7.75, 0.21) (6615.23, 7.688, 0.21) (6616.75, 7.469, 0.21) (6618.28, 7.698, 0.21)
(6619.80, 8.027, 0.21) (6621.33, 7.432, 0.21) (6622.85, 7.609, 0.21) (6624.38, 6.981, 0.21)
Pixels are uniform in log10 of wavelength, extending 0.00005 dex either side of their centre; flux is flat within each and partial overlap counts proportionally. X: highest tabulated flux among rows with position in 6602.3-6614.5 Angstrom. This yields 8.114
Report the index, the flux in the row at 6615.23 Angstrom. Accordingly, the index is 7.688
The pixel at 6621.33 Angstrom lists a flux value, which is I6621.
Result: 7.432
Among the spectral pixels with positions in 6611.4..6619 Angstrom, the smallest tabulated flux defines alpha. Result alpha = 7.469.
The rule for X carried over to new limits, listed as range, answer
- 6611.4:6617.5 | 7.75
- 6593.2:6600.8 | 7.963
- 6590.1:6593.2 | 7.868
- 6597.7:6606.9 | 8.323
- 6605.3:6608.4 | 7.781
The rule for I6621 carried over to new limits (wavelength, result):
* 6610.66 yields 7.91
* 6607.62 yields 7.099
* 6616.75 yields 7.469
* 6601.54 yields 8.323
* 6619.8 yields 8.027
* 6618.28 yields 7.698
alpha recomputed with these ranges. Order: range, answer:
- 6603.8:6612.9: 7.099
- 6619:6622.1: 7.432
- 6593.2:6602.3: 7.597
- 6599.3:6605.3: 7.635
